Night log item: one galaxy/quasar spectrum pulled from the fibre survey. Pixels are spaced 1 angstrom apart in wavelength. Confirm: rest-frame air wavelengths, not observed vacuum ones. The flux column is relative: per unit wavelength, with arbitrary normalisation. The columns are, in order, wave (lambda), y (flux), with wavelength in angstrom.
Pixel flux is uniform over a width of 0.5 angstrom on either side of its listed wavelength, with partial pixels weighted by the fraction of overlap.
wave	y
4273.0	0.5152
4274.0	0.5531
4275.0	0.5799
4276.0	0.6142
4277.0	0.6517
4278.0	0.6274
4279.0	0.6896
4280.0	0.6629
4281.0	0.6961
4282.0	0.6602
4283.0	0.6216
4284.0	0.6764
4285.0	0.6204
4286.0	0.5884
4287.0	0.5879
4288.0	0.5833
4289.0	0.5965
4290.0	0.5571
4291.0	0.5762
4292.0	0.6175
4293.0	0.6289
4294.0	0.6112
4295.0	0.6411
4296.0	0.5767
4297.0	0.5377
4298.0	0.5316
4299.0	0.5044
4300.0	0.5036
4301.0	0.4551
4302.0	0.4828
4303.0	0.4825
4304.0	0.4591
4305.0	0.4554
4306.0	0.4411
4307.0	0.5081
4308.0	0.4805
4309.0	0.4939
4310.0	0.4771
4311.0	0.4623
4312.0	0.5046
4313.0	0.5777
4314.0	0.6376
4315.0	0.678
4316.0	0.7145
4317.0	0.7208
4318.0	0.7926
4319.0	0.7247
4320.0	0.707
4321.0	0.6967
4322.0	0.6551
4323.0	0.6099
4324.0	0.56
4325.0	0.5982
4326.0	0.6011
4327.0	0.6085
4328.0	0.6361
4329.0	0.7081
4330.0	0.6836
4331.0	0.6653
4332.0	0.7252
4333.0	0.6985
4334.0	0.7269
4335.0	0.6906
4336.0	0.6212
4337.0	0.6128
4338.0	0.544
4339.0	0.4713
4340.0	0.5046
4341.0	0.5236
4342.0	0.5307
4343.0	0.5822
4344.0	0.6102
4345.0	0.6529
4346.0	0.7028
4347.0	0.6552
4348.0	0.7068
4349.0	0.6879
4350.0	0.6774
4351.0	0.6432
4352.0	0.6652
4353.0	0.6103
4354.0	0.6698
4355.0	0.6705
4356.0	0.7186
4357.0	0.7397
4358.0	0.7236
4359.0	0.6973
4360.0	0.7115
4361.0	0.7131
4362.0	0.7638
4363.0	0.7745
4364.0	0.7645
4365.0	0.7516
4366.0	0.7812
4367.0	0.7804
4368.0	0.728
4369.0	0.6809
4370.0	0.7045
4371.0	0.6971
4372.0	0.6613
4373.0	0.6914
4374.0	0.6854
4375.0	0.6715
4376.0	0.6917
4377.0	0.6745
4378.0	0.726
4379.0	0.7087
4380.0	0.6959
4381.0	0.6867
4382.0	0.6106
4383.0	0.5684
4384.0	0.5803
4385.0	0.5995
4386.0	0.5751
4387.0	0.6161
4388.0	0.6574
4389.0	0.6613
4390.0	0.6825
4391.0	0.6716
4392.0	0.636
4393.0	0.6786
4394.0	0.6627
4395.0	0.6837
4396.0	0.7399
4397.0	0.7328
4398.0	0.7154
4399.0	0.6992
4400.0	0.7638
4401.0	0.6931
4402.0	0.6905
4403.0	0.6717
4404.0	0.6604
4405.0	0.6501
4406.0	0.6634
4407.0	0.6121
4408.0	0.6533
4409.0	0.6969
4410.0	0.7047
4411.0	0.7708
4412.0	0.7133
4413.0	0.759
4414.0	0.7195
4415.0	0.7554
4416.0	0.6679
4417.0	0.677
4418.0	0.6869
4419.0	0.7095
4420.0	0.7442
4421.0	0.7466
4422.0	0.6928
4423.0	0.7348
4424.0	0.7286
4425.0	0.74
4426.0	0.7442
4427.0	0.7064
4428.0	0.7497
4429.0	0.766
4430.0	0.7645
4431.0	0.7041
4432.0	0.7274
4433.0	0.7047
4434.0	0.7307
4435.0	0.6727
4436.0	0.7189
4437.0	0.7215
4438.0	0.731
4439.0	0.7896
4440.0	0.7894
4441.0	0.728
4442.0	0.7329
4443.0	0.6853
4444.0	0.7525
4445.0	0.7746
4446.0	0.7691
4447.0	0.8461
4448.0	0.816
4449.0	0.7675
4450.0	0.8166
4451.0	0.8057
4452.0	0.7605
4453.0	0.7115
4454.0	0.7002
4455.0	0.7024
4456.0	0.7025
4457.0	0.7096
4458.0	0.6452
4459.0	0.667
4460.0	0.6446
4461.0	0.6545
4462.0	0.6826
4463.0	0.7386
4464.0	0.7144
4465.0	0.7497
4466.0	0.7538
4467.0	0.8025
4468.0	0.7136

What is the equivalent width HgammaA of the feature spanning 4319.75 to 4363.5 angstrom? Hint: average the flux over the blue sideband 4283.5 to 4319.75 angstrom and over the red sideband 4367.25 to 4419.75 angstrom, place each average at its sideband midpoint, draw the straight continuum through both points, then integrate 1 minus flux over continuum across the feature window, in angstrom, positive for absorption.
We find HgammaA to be -2.4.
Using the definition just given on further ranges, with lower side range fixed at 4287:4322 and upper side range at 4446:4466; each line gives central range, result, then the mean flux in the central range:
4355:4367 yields -2.0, 0.739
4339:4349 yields 0.1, 0.605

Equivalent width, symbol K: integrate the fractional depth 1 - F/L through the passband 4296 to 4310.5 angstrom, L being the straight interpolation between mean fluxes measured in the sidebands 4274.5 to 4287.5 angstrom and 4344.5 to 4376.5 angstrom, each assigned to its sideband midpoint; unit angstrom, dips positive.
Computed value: 3.7 angstrom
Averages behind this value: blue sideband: 0.637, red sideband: 0.702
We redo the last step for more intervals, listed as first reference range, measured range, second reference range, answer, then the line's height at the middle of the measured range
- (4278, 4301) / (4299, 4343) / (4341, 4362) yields 3.1 angstrom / 0.634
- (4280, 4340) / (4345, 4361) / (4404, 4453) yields -1.0 angstrom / 0.646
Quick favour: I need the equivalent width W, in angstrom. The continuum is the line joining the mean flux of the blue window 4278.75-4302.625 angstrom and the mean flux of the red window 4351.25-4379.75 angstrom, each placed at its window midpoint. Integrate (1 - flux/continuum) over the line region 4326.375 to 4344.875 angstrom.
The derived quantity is 1.1 angstrom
